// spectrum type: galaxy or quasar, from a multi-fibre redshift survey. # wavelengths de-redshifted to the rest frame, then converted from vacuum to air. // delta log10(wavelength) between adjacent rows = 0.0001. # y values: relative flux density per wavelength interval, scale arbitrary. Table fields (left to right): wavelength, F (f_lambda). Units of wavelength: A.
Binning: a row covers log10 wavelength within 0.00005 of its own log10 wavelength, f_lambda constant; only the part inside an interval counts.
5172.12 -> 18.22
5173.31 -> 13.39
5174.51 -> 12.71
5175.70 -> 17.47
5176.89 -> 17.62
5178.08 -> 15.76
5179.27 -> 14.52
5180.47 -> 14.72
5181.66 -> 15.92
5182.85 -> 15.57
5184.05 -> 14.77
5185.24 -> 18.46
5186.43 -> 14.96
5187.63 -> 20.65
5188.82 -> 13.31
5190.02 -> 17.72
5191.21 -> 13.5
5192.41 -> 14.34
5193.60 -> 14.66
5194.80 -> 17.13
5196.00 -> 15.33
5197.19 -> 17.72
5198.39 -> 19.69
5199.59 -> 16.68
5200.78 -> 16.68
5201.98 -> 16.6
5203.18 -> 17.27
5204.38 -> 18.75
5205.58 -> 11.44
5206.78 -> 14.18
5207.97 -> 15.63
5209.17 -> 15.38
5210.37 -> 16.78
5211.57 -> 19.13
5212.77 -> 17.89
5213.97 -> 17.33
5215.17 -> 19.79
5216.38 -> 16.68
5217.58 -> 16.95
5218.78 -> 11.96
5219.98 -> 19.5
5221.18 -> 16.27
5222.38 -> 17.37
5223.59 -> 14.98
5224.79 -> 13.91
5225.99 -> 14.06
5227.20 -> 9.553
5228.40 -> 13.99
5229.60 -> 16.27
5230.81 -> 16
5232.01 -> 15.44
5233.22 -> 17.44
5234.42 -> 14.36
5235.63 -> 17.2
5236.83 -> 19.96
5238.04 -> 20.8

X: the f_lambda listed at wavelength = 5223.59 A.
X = 14.98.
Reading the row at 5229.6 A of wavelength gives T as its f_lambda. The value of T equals 16.27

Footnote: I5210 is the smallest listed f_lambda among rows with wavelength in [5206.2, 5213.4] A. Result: 14.18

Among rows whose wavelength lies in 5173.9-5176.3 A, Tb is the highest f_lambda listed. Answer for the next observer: 17.47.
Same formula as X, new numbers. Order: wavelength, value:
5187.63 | 20.65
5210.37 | 16.78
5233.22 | 17.44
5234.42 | 14.36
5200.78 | 16.68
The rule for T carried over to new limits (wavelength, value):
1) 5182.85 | 15.57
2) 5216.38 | 16.68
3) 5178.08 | 15.76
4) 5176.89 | 17.62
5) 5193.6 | 14.66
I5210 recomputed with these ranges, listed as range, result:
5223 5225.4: 13.91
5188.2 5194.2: 13.31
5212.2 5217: 16.68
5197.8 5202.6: 16.6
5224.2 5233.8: 9.553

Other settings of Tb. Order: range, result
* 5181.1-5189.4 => 20.65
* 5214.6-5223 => 19.79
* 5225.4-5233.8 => 17.44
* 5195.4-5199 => 19.69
